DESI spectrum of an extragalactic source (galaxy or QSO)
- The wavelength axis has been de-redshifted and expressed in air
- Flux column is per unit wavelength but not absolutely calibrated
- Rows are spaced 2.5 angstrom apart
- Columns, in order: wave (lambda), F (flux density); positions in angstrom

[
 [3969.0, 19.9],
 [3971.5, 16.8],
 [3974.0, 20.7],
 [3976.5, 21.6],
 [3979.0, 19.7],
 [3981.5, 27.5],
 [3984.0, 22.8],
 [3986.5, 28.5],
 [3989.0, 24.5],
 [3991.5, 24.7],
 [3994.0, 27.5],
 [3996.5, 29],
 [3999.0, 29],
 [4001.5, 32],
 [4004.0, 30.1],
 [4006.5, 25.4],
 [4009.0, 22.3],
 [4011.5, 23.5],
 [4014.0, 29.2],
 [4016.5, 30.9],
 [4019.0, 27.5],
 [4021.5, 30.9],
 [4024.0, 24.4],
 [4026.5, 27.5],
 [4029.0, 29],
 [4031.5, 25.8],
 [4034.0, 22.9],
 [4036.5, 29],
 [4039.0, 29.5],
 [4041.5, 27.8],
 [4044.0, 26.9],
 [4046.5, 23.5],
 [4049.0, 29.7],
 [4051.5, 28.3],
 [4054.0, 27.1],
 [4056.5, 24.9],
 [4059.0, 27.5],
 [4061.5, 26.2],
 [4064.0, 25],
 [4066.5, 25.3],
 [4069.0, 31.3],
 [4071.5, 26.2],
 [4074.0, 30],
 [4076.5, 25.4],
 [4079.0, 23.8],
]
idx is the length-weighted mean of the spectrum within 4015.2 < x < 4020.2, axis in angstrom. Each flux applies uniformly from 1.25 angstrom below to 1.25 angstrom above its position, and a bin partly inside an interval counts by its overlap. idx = 29.2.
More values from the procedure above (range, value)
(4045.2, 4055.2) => 27.1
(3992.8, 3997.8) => 28.3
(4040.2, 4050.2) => 27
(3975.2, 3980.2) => 20.7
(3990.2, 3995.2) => 26.1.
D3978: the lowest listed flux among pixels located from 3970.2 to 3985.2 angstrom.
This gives 16.8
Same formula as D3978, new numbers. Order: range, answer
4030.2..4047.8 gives 22.9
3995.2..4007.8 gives 25.4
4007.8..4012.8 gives 22.3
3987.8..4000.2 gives 24.5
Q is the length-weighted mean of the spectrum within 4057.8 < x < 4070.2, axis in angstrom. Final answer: 27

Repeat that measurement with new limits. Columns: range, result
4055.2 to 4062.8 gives 26.2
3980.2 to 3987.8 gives 26.2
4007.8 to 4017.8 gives 26.5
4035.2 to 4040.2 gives 29.2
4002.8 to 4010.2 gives 25.9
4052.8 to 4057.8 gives 26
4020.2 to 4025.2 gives 27.7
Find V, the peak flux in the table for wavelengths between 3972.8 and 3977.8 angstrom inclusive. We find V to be 21.6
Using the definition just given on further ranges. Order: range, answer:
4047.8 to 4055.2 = 29.7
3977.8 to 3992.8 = 28.5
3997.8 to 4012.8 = 32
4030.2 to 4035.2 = 25.8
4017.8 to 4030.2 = 30.9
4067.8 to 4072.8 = 31.3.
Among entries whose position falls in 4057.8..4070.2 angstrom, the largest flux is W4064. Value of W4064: 31.3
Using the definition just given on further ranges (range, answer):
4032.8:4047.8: 29.5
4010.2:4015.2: 29.2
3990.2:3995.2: 27.5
